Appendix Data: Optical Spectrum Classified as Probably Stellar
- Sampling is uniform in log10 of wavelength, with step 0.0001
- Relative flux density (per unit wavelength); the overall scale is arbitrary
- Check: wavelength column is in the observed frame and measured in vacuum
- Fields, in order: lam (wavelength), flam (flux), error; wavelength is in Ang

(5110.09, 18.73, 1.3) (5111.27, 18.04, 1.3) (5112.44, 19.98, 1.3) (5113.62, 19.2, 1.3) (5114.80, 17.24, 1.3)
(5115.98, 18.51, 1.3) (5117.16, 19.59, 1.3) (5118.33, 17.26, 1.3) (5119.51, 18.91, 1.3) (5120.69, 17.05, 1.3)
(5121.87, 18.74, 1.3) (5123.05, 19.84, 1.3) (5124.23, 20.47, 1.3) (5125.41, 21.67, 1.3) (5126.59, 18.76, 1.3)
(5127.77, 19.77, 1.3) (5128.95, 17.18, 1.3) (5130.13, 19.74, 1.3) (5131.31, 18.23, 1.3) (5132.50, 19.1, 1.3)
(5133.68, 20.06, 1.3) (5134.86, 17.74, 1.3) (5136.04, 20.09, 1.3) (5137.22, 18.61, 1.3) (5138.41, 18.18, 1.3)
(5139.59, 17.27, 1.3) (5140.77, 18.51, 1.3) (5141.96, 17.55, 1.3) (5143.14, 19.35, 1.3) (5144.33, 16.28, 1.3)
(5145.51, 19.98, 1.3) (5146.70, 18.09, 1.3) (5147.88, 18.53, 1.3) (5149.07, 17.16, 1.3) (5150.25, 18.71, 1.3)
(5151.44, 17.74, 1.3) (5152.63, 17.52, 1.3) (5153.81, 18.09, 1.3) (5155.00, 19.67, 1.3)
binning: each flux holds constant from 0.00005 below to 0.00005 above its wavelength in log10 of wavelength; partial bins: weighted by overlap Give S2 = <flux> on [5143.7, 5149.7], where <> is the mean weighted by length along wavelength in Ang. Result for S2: 18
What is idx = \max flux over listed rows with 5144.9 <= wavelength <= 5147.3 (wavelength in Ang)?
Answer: 19.98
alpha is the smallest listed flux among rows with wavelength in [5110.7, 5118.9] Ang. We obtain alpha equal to 17.24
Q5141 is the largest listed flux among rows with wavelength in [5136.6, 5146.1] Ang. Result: 19.98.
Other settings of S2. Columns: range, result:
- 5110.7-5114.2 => 19.1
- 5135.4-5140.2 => 18.5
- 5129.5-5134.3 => 19.2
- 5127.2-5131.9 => 18.7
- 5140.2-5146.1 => 18.3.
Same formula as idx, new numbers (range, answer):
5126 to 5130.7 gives 19.77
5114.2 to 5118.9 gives 19.59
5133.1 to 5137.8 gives 20.09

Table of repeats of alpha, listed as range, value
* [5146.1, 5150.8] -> 17.16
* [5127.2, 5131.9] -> 17.18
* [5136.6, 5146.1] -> 16.28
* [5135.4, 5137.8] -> 18.61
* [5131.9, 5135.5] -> 17.74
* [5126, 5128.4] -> 18.76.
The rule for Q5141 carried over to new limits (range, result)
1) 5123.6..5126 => 21.67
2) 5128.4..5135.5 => 20.06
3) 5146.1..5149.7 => 18.53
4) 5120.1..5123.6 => 19.84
